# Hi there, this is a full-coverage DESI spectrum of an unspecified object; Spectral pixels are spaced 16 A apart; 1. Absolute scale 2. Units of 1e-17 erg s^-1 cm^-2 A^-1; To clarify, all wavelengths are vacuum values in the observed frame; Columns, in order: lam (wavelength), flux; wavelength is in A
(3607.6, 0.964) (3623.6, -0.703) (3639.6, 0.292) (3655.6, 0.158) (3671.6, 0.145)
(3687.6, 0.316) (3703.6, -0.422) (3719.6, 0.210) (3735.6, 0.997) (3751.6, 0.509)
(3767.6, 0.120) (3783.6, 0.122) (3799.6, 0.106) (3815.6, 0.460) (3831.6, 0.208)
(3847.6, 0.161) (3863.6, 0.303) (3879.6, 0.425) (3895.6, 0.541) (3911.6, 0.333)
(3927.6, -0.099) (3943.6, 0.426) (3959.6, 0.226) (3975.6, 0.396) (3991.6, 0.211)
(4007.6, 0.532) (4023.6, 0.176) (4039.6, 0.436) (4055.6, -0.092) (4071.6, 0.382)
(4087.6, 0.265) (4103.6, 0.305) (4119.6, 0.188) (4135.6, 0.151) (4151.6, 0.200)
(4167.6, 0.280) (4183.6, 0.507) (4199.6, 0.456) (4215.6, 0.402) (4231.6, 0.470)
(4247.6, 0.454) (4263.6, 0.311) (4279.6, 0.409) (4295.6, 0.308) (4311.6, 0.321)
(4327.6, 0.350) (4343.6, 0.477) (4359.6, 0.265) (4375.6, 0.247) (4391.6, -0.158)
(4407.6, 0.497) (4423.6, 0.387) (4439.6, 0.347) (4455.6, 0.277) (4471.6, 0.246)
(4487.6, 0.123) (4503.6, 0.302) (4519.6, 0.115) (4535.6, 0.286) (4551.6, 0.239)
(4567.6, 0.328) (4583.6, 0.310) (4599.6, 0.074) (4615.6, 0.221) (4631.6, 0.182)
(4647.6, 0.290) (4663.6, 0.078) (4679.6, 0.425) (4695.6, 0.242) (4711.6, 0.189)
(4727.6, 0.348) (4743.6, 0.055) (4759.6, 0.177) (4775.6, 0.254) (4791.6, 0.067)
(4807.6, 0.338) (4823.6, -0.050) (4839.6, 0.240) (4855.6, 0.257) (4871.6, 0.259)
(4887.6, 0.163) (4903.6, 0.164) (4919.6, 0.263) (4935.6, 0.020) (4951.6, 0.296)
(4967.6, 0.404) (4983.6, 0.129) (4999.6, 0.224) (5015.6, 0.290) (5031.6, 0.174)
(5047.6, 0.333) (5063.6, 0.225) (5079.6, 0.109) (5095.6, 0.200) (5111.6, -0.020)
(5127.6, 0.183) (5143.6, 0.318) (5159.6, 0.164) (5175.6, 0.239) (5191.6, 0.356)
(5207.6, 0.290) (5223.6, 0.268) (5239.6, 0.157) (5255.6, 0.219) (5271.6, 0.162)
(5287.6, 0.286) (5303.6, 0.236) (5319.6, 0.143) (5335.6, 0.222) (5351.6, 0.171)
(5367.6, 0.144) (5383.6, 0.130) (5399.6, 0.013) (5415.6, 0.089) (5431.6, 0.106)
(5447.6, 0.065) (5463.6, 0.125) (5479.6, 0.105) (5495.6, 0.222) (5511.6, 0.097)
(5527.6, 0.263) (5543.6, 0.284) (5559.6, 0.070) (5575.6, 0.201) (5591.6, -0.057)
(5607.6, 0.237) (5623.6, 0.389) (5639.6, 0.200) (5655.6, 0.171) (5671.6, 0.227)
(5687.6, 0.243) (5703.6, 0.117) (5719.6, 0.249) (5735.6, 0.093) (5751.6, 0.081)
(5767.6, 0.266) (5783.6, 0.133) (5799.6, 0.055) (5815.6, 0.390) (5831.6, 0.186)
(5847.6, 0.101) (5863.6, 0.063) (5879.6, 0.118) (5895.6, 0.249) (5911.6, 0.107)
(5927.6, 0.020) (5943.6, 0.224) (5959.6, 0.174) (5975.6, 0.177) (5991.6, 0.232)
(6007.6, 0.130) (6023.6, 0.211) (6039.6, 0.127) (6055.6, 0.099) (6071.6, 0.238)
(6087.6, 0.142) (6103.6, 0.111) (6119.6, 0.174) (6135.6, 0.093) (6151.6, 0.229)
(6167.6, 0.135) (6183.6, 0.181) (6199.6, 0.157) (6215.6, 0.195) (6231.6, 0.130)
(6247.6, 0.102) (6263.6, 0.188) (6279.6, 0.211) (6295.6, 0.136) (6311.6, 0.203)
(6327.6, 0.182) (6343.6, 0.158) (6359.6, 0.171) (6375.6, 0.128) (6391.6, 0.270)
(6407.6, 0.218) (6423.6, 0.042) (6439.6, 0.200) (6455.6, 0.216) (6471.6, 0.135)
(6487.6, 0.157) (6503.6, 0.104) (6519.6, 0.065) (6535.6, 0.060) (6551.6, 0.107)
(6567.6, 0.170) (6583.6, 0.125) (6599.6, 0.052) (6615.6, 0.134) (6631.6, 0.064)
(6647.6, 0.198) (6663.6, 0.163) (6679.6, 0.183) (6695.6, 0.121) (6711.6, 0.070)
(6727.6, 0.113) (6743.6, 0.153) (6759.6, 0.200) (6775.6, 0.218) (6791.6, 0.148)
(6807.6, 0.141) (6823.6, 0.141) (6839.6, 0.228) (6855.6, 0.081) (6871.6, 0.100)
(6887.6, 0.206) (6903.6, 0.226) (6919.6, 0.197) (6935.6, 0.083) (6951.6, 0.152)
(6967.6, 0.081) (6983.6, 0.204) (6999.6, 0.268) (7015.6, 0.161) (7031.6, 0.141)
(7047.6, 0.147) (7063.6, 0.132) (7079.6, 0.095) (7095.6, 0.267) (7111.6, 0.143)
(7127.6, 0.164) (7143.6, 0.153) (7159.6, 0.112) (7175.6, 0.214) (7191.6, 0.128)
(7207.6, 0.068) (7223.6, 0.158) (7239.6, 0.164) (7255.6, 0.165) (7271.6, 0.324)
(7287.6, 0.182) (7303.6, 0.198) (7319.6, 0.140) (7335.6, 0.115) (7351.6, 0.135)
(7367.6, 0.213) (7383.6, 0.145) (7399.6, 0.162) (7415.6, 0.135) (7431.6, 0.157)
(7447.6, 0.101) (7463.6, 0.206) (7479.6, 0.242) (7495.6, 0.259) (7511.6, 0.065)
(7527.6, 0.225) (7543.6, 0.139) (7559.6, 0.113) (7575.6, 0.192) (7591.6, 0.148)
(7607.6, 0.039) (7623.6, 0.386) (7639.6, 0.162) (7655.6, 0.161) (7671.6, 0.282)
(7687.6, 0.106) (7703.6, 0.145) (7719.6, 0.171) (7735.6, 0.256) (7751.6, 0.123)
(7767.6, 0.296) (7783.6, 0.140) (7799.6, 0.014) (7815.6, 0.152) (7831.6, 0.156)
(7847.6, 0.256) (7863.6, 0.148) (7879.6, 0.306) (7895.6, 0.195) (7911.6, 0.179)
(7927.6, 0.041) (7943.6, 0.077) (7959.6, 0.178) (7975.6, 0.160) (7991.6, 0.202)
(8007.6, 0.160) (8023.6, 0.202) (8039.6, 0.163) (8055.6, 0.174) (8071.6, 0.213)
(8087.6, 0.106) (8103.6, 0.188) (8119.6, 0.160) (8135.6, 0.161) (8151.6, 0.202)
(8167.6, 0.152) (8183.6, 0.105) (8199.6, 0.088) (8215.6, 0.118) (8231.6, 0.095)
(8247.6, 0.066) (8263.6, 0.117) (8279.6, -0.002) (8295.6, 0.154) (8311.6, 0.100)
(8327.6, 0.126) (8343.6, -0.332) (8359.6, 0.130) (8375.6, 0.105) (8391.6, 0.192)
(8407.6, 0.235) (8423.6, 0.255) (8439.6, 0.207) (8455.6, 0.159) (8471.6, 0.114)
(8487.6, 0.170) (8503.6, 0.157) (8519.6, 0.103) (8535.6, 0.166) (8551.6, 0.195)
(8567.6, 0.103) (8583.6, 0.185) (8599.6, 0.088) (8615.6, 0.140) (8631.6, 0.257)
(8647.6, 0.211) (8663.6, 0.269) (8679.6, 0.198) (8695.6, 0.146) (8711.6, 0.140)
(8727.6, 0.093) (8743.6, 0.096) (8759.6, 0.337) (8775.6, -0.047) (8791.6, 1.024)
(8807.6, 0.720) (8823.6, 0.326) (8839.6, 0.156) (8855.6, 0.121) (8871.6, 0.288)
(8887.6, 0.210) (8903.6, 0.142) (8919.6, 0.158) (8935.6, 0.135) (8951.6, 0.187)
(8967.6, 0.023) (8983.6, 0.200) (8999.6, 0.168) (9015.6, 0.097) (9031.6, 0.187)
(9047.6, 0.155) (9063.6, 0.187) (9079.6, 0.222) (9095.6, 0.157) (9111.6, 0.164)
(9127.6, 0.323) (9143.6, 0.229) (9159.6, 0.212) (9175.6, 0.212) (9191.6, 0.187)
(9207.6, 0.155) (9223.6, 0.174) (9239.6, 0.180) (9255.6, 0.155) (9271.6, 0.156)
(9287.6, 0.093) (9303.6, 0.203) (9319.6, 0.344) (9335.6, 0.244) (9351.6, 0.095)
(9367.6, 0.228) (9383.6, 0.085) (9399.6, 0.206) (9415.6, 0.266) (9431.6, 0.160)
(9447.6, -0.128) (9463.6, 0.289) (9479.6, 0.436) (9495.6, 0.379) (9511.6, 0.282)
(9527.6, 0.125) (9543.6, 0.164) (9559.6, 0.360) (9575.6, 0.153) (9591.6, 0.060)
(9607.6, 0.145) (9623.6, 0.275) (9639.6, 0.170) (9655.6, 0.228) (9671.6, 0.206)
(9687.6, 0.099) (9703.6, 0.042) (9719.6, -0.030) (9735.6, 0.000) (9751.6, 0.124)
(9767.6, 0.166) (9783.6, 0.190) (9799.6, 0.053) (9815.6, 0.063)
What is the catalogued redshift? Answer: 1.360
